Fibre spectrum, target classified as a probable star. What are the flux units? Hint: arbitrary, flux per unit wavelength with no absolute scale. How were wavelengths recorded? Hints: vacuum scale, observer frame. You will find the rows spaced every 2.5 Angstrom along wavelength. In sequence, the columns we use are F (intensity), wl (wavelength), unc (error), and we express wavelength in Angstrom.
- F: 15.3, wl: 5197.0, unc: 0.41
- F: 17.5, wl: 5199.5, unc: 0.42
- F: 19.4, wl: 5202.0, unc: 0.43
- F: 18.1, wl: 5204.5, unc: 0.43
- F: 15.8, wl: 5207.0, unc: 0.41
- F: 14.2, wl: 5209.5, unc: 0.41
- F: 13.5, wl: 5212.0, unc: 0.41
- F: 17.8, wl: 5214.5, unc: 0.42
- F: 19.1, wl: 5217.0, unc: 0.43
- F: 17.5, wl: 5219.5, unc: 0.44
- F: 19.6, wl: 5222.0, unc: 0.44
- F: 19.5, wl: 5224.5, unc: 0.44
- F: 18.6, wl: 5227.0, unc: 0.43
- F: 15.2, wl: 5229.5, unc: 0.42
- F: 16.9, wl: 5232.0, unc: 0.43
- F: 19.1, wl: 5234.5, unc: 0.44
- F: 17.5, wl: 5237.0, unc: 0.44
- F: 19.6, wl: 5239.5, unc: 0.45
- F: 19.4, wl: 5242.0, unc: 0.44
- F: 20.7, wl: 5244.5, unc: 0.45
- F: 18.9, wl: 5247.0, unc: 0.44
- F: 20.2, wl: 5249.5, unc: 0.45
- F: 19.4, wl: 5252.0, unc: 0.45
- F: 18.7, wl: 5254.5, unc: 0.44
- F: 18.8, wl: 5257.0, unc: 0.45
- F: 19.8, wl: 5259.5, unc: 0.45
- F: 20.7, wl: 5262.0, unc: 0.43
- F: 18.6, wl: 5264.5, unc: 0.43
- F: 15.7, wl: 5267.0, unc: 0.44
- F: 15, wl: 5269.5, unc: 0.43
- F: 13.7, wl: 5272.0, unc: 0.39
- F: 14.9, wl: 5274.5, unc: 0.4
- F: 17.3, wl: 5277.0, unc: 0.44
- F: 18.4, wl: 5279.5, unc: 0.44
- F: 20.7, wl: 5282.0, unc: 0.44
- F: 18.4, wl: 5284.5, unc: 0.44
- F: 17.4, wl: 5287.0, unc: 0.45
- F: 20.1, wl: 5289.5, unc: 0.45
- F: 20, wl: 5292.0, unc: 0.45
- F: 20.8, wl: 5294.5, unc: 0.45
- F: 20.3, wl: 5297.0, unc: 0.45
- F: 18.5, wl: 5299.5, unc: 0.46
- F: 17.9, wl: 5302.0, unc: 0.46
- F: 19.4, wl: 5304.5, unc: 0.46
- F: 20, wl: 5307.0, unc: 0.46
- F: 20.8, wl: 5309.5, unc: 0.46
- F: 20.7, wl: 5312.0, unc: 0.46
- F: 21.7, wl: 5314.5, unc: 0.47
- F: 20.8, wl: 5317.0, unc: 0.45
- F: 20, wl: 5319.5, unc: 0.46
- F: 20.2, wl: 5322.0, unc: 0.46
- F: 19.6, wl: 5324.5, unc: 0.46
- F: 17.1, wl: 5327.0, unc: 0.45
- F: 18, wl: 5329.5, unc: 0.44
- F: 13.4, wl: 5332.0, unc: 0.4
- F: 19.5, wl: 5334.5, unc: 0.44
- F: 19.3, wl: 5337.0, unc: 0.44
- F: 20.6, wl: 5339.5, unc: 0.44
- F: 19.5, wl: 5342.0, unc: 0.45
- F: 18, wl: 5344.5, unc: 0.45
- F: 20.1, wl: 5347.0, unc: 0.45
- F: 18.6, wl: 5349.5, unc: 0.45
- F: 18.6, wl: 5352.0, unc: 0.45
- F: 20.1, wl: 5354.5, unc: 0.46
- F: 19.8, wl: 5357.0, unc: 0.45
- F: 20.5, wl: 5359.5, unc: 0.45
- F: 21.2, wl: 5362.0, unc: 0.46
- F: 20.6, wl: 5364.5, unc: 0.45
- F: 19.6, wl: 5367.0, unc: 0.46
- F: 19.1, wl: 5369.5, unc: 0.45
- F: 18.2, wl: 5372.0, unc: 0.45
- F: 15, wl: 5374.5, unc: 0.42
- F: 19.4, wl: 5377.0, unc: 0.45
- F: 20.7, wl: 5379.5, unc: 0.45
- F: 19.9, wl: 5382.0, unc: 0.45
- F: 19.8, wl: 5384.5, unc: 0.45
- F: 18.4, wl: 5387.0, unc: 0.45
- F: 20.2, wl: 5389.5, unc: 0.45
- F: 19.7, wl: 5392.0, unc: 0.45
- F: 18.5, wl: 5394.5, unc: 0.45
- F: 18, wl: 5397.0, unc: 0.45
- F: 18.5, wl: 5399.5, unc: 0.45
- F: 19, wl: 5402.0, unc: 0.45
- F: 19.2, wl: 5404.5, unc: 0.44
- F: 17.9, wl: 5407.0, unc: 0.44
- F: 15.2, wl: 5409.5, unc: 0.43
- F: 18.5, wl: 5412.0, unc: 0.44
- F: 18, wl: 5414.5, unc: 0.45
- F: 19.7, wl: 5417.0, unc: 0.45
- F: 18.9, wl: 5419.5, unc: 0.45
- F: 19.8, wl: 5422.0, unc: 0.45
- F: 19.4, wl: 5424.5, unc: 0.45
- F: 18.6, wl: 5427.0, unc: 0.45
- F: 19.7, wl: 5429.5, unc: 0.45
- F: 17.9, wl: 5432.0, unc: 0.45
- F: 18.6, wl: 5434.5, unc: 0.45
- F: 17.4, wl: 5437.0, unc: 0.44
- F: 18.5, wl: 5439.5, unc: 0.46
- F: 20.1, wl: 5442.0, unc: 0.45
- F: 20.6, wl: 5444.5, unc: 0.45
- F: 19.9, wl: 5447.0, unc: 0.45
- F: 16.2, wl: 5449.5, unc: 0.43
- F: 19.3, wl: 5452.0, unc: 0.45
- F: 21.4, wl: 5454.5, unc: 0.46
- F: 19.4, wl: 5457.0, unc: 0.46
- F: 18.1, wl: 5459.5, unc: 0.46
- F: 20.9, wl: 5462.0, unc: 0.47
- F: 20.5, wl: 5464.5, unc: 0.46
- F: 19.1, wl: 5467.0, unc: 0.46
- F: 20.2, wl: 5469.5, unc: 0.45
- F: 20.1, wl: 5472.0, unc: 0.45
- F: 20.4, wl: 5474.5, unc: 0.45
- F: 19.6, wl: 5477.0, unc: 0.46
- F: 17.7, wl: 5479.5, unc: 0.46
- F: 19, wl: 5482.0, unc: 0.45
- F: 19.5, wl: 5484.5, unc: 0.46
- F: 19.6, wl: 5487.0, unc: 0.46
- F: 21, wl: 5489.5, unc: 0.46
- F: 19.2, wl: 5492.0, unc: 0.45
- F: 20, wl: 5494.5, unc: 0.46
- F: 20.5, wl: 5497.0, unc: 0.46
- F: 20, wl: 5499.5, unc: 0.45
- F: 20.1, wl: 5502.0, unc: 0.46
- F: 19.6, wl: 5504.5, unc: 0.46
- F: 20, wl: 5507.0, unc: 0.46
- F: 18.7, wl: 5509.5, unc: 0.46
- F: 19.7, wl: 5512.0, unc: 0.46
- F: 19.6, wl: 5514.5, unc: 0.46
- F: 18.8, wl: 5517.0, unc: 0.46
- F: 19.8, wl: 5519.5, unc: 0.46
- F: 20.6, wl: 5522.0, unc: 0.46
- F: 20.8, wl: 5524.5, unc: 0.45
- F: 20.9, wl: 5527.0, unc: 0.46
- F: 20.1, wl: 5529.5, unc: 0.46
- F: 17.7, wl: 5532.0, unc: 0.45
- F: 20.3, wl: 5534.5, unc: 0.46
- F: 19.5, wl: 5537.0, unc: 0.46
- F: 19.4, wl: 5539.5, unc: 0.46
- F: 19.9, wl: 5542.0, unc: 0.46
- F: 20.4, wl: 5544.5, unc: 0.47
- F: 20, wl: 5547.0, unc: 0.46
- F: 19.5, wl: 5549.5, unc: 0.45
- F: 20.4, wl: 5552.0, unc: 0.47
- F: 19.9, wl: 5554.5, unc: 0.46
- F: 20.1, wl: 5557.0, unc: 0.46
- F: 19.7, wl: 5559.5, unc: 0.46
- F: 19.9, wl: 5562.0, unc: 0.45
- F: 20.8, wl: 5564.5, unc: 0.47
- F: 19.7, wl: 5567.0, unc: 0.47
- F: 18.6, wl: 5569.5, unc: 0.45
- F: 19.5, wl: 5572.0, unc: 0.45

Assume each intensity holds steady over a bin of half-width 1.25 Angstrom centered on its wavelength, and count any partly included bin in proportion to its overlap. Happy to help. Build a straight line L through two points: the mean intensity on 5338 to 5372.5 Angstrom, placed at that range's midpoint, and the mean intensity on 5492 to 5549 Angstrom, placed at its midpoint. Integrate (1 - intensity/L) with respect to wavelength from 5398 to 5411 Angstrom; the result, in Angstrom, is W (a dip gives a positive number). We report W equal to 1.1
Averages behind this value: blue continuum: 19.6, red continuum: 19.8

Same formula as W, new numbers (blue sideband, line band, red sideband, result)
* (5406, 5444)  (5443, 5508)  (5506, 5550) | -1.8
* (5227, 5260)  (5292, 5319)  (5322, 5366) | -1.6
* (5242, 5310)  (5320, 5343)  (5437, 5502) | 0.4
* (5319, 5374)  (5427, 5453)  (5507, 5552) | 0.9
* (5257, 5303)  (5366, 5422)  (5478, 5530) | 0.9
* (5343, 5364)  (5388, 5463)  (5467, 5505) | 3.1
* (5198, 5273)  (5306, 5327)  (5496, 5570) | -2.1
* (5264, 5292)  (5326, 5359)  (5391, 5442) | -1.4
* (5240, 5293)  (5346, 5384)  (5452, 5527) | -0.8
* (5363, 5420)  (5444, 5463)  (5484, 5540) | -0.1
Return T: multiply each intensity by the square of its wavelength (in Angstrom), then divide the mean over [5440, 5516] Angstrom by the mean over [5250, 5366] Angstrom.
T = 1.10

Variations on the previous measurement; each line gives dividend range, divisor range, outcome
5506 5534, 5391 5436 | 1.10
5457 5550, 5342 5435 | 1.08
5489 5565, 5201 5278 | 1.24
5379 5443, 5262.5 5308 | 1.08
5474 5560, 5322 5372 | 1.10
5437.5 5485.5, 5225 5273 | 1.15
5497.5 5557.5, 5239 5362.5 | 1.13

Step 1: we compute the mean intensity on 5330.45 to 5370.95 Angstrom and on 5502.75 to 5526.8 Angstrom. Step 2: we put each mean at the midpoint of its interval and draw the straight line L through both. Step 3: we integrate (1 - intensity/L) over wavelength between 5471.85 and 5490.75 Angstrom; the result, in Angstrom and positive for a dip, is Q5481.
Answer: 0.1 Angstrom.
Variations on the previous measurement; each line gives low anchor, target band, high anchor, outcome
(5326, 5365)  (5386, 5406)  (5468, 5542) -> 0.3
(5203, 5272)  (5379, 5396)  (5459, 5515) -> -0.4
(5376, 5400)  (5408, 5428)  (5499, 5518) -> 0.9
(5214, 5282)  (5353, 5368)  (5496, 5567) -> -1.1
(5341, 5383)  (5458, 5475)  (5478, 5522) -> -0.3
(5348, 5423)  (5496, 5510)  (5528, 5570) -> -0.2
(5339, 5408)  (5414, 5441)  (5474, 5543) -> 0.9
